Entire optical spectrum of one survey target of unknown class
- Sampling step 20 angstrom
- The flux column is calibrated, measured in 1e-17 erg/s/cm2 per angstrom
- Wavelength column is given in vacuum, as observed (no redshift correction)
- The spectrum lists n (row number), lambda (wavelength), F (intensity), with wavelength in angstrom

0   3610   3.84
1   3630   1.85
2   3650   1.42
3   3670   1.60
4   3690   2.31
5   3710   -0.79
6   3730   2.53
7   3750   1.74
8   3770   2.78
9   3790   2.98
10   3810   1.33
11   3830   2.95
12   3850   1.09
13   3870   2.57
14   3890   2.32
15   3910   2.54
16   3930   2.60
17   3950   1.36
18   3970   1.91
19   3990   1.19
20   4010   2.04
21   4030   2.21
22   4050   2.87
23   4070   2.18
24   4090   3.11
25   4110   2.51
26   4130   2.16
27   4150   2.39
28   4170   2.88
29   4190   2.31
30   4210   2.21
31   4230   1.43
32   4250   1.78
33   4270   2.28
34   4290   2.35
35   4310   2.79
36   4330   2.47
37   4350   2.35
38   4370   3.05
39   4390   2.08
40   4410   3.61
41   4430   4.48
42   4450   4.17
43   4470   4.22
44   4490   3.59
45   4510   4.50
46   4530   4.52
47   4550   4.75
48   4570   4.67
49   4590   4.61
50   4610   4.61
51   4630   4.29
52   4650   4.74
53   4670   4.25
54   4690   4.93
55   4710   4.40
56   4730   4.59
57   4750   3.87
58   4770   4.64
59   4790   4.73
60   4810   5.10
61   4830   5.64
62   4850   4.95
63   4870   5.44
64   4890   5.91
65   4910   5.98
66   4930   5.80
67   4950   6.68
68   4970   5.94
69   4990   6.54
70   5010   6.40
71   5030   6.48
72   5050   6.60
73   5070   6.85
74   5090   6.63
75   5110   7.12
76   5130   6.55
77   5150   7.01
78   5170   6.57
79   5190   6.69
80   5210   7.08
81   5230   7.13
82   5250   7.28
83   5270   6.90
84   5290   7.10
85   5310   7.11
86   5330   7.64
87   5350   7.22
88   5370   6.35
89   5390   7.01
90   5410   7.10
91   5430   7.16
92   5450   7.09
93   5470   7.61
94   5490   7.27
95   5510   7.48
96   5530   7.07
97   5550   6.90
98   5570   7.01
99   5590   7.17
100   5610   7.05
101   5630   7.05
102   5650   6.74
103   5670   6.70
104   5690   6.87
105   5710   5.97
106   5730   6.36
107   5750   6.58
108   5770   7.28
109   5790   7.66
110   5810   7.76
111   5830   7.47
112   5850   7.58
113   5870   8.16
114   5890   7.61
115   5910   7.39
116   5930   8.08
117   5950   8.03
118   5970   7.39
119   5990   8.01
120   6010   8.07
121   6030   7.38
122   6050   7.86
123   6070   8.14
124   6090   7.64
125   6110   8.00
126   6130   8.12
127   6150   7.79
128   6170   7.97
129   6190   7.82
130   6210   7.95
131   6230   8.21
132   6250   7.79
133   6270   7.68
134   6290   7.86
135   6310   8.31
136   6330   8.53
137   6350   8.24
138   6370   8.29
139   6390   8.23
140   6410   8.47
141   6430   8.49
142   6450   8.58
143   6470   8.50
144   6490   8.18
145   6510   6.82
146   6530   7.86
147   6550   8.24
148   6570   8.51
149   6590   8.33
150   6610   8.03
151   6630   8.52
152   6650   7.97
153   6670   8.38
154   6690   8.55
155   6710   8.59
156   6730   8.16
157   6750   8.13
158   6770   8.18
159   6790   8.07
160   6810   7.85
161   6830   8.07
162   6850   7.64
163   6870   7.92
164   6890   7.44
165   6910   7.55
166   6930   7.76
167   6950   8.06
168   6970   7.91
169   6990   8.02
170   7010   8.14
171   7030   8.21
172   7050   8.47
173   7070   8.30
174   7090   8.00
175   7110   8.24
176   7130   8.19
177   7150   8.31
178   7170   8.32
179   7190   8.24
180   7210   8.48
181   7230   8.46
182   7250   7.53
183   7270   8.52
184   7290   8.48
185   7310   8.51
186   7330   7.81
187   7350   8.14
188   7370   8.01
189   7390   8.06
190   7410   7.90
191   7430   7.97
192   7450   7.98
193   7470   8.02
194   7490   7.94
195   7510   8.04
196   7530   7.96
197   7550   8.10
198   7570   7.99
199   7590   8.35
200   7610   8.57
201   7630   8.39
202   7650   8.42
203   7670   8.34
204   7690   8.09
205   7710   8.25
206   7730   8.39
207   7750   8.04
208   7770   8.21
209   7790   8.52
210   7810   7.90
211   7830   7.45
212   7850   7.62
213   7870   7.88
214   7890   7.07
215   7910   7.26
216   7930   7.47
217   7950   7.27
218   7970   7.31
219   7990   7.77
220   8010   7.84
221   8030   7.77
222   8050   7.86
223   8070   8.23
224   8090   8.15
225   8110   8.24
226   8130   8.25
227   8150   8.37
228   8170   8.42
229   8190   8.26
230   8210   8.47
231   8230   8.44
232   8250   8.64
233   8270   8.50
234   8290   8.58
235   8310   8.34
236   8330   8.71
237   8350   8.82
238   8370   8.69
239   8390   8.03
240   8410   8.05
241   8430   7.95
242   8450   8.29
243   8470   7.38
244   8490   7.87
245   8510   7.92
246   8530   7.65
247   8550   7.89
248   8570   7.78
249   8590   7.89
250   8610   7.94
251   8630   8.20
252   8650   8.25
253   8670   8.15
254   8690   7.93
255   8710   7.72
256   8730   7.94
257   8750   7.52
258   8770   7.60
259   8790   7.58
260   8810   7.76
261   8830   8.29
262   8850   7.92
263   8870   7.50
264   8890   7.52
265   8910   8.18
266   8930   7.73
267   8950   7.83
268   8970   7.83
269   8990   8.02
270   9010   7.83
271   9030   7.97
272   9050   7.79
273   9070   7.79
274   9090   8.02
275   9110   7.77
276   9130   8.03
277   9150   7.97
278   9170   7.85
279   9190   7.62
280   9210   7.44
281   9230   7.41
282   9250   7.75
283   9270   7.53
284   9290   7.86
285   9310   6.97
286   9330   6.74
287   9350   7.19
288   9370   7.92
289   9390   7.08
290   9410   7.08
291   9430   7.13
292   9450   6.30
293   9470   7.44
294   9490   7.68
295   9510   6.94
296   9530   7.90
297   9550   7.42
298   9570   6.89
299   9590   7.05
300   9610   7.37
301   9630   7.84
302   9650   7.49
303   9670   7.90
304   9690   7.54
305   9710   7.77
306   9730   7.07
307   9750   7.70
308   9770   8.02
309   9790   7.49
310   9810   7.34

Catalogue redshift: 0.105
